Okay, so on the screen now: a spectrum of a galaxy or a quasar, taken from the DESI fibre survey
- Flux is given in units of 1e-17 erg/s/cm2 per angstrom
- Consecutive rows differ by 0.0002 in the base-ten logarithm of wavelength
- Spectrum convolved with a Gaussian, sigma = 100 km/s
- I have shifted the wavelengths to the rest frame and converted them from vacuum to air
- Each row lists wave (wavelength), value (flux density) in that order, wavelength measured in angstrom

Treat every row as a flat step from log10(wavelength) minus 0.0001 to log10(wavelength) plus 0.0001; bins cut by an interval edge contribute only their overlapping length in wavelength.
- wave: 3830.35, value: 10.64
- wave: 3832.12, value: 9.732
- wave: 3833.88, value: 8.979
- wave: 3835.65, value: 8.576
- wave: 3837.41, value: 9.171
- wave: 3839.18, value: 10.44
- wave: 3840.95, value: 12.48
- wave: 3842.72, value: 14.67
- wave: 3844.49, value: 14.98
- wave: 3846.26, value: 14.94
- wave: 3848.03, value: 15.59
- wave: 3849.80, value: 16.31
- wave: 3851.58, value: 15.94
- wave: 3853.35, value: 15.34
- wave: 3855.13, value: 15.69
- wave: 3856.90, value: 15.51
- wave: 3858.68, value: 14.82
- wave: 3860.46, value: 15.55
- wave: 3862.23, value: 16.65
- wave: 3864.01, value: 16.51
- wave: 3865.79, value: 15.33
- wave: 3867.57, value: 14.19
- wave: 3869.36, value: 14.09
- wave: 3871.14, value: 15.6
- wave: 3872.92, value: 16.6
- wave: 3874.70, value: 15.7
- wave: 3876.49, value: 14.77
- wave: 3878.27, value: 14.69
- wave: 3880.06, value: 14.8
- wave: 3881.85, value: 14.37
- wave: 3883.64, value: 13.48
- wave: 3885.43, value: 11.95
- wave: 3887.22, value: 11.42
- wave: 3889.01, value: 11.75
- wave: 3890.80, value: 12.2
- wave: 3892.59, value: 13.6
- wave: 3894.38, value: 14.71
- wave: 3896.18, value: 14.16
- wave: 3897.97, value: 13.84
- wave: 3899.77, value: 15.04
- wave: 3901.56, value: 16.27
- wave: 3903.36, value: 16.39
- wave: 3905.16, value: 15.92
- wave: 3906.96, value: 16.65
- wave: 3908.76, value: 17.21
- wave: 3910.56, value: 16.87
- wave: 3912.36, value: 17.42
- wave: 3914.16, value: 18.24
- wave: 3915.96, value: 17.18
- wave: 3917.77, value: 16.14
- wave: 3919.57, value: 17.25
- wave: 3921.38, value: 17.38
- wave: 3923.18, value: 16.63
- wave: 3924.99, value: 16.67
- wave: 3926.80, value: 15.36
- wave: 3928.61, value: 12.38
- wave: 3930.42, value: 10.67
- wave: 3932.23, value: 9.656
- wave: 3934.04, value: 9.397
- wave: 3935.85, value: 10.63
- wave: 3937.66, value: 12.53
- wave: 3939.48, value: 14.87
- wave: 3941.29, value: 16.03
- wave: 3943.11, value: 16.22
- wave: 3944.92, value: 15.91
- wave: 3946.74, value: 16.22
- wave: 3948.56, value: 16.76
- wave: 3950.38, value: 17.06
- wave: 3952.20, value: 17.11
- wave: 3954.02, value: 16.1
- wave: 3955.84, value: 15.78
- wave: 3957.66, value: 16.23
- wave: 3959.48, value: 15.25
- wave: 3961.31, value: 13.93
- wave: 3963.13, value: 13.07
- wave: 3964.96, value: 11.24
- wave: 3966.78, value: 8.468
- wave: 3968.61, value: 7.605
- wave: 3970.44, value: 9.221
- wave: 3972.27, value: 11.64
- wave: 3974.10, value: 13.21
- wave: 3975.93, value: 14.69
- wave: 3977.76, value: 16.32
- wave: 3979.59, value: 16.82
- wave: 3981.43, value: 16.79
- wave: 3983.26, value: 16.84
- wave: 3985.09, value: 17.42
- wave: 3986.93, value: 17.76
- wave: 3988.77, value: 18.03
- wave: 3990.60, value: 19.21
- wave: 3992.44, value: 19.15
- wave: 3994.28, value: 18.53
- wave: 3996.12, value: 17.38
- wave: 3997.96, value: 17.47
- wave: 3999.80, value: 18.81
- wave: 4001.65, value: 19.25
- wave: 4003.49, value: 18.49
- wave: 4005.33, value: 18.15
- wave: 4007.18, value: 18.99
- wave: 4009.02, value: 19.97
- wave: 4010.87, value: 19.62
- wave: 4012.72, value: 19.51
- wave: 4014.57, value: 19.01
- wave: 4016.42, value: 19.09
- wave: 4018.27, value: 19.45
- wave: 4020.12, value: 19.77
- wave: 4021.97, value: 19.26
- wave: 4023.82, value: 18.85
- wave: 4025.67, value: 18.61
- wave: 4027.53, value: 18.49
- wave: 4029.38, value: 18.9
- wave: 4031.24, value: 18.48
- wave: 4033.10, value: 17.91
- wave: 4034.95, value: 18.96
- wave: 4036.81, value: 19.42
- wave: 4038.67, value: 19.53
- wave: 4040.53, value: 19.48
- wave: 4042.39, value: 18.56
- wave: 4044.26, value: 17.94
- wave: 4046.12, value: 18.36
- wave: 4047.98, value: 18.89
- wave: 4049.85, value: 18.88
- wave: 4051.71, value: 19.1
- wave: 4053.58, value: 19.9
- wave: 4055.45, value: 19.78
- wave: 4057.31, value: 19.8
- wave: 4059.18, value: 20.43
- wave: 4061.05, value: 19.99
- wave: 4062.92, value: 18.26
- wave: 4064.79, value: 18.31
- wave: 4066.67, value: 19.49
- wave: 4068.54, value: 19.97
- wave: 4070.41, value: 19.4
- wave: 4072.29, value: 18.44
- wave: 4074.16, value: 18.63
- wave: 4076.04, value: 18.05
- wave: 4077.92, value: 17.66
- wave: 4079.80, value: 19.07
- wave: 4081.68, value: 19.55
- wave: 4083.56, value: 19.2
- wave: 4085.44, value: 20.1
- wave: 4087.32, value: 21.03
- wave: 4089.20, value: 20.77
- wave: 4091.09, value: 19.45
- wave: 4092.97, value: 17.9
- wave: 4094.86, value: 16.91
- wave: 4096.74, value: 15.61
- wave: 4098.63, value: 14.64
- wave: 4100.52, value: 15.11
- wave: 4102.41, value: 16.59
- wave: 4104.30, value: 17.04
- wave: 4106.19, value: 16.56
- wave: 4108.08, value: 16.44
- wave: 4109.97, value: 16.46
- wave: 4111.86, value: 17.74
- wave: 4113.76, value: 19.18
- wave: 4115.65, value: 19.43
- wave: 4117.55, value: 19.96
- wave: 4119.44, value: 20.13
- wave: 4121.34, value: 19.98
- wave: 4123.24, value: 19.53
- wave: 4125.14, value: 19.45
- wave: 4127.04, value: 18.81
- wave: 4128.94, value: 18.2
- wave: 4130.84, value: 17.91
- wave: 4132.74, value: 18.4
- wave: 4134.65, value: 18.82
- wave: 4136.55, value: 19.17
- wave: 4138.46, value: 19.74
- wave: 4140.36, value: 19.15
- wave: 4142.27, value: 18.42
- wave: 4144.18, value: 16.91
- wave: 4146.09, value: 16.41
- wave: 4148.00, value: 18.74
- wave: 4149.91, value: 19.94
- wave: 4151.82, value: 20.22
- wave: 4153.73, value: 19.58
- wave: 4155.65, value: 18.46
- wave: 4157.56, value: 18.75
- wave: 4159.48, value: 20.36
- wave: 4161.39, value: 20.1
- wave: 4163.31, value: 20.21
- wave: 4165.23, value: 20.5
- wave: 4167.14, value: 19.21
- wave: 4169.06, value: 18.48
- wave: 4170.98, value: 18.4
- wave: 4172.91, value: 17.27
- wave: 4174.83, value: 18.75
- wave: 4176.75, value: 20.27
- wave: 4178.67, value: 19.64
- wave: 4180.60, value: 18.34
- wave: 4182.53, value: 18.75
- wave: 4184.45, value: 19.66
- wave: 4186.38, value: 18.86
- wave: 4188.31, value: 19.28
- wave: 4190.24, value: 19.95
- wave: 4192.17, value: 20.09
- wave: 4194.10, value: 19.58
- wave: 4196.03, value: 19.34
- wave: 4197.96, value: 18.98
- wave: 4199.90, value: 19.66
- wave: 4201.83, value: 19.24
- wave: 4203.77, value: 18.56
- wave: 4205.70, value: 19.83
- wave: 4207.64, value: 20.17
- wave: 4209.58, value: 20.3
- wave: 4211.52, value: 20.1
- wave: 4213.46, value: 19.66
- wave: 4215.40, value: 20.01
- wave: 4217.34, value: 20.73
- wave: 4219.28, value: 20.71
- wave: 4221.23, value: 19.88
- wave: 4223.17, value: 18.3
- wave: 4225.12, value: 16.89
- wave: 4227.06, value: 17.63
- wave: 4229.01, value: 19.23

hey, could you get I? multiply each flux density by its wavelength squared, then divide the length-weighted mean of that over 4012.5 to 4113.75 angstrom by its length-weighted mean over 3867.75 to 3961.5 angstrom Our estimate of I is 1.34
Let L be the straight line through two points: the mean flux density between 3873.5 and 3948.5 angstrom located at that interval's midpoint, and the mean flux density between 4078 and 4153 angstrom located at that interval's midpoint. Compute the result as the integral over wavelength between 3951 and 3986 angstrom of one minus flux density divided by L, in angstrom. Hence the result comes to 3.7 angstrom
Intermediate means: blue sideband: 14.7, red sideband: 18.4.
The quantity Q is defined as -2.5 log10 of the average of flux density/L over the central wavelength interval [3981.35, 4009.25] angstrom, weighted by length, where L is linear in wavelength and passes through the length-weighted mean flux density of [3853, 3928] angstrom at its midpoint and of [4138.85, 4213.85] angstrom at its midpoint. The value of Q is -0.094 mag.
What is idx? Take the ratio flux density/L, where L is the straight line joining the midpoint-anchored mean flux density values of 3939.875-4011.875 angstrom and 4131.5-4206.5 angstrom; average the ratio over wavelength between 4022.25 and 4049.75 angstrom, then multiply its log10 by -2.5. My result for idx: -0.11 mag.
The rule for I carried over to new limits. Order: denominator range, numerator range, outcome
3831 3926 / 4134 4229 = 1.52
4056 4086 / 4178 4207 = 1.07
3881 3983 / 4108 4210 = 1.48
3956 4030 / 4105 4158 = 1.19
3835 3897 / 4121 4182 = 1.54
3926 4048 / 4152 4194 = 1.28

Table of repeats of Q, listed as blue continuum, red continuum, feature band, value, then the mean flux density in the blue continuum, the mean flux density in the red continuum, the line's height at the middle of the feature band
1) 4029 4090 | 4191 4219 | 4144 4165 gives 0.02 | 19.2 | 19.8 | 19.6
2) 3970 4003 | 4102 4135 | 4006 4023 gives -0.14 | 16.7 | 18.4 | 17.1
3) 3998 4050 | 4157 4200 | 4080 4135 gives 0.05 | 18.9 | 19.3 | 19.1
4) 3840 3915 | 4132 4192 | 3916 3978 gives 0.14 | 15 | 19.1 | 16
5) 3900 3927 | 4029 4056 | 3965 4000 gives 0.17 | 16.8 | 18.9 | 17.9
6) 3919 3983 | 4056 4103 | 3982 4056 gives -0.14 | 14.2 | 18.6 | 16.5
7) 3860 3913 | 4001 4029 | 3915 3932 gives 0.06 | 14.9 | 19.1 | 16.1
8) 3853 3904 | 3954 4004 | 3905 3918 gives -0.15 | 14.6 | 15.5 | 14.9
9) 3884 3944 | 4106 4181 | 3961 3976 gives 0.36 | 14.6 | 18.9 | 15.6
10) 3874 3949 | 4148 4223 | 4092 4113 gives 0.10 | 14.7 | 19.5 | 18.1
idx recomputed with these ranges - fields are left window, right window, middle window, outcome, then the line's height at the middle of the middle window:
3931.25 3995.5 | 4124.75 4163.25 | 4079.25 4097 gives -0.088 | 17.6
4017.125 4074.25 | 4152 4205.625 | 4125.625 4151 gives 0.040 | 19.2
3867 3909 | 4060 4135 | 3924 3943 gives 0.184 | 15.4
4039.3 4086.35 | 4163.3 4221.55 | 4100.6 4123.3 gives 0.067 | 19.2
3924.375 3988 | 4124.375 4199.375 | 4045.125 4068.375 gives -0.166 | 16.6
